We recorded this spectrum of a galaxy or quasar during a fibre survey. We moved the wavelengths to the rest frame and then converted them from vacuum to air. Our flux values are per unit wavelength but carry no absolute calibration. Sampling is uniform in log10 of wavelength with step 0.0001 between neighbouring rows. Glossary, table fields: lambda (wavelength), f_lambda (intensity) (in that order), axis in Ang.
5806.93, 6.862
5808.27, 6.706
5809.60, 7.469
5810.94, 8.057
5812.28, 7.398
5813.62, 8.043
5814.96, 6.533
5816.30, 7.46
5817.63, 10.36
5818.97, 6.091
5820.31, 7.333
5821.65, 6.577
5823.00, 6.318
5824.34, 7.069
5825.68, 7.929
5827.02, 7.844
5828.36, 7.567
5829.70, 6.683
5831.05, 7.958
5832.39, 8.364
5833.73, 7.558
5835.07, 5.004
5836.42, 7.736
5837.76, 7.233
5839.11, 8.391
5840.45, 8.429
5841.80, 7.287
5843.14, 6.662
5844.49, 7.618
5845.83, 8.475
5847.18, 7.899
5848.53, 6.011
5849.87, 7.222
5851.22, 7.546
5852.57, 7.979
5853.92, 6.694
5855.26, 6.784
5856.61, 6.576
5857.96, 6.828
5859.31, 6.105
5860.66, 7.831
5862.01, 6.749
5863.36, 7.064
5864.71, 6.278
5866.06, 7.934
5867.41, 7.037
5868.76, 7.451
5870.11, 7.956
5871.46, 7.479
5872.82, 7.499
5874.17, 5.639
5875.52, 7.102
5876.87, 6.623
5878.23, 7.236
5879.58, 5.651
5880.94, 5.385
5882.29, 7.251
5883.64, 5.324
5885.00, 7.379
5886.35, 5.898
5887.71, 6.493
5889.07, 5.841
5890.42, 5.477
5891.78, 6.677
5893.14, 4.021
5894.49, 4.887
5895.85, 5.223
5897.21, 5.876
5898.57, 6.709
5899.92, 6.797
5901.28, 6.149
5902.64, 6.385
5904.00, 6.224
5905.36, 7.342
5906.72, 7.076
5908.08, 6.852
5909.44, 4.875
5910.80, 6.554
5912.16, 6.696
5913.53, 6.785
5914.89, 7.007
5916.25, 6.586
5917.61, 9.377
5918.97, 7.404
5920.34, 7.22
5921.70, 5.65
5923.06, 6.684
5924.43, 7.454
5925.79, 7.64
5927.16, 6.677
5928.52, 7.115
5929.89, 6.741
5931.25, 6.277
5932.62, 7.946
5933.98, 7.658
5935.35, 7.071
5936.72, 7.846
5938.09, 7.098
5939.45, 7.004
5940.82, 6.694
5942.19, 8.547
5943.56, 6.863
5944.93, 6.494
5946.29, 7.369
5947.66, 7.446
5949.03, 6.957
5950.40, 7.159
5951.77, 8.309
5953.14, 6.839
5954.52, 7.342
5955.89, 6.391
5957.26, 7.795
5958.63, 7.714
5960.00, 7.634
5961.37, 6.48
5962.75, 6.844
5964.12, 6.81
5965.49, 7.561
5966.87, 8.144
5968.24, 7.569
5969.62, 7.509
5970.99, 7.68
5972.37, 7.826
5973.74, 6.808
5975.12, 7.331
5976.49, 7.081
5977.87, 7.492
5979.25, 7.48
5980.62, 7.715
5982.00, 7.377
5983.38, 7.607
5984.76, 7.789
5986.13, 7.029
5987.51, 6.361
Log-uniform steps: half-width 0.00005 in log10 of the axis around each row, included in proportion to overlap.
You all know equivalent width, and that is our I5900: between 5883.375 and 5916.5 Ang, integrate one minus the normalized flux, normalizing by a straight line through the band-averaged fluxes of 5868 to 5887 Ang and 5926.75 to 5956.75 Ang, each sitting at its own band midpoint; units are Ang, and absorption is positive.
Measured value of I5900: 3.2 Ang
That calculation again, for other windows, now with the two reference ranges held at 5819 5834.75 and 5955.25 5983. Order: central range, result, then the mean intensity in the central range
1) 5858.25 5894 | 3.5 Ang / 6.58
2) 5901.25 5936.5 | 2.0 Ang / 6.93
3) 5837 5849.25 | -0.5 Ang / 7.56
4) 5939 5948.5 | 0.2 Ang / 7.2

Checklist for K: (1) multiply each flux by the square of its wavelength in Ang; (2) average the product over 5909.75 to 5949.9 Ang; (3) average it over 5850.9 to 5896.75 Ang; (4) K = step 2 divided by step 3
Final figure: 1.10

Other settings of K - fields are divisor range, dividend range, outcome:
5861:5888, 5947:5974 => 1.11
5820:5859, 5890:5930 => 0.92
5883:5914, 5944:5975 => 1.21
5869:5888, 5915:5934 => 1.09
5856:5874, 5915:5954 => 1.04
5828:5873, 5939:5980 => 1.04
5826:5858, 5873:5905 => 0.85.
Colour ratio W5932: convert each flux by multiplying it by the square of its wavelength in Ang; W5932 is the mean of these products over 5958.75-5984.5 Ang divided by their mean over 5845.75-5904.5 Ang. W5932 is 1.16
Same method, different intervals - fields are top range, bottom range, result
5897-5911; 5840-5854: 0.88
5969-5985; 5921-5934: 1.09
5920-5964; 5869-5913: 1.15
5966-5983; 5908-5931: 1.11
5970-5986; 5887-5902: 1.32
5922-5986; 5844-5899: 1.12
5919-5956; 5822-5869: 1.02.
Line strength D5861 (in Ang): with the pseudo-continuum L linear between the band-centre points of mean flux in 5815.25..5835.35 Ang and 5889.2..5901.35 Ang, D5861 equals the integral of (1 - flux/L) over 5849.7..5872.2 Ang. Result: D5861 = -2.09 Ang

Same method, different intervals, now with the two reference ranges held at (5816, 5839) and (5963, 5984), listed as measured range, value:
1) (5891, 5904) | 2.7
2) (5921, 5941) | 1.0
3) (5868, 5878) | 0.4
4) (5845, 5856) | 0.1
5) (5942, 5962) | 0.5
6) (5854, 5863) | 0.7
